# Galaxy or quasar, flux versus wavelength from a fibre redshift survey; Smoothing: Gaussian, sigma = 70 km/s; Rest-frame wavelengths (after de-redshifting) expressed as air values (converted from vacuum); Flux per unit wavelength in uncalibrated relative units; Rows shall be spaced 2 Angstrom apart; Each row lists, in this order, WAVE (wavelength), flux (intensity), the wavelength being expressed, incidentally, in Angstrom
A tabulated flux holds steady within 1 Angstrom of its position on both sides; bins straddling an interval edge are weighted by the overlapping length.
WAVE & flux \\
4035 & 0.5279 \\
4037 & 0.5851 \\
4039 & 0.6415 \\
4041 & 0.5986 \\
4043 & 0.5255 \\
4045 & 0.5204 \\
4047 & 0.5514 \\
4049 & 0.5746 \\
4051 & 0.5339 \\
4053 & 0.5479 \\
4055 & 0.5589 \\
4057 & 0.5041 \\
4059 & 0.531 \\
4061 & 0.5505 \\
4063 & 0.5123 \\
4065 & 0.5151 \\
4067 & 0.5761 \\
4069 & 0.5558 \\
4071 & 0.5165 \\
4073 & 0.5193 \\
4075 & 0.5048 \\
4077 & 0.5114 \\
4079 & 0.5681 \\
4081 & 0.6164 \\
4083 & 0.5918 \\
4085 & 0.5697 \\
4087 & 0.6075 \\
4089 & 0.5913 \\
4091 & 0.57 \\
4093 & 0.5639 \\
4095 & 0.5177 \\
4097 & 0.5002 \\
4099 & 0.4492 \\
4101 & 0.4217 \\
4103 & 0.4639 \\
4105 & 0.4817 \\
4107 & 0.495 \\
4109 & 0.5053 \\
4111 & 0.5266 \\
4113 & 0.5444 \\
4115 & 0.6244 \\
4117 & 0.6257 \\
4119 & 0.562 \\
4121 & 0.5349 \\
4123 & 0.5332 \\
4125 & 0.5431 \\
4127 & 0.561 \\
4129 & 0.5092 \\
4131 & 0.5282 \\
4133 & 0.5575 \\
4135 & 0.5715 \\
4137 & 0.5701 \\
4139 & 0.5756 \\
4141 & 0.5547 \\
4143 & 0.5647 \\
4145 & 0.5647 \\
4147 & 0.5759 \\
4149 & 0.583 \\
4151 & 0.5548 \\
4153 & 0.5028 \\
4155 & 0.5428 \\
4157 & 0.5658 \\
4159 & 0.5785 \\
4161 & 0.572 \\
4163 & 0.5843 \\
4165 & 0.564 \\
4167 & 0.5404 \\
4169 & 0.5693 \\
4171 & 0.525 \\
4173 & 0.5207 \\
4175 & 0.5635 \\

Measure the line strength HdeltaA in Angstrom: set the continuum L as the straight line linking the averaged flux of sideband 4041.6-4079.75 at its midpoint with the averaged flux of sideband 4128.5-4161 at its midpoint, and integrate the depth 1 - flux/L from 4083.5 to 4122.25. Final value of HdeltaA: 0.8 Angstrom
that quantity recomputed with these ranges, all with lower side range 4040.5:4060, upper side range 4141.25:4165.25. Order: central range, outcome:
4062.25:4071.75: 0.2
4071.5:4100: 0.1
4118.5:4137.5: 0.4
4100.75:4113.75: 1.4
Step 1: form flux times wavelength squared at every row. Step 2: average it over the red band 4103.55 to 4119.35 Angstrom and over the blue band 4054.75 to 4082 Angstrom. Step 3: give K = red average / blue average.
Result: 1.0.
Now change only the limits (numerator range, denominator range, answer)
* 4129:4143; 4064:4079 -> 1.08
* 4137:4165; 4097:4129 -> 1.10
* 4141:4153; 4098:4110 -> 1.22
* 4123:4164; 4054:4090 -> 1.05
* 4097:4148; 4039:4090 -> 1.00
